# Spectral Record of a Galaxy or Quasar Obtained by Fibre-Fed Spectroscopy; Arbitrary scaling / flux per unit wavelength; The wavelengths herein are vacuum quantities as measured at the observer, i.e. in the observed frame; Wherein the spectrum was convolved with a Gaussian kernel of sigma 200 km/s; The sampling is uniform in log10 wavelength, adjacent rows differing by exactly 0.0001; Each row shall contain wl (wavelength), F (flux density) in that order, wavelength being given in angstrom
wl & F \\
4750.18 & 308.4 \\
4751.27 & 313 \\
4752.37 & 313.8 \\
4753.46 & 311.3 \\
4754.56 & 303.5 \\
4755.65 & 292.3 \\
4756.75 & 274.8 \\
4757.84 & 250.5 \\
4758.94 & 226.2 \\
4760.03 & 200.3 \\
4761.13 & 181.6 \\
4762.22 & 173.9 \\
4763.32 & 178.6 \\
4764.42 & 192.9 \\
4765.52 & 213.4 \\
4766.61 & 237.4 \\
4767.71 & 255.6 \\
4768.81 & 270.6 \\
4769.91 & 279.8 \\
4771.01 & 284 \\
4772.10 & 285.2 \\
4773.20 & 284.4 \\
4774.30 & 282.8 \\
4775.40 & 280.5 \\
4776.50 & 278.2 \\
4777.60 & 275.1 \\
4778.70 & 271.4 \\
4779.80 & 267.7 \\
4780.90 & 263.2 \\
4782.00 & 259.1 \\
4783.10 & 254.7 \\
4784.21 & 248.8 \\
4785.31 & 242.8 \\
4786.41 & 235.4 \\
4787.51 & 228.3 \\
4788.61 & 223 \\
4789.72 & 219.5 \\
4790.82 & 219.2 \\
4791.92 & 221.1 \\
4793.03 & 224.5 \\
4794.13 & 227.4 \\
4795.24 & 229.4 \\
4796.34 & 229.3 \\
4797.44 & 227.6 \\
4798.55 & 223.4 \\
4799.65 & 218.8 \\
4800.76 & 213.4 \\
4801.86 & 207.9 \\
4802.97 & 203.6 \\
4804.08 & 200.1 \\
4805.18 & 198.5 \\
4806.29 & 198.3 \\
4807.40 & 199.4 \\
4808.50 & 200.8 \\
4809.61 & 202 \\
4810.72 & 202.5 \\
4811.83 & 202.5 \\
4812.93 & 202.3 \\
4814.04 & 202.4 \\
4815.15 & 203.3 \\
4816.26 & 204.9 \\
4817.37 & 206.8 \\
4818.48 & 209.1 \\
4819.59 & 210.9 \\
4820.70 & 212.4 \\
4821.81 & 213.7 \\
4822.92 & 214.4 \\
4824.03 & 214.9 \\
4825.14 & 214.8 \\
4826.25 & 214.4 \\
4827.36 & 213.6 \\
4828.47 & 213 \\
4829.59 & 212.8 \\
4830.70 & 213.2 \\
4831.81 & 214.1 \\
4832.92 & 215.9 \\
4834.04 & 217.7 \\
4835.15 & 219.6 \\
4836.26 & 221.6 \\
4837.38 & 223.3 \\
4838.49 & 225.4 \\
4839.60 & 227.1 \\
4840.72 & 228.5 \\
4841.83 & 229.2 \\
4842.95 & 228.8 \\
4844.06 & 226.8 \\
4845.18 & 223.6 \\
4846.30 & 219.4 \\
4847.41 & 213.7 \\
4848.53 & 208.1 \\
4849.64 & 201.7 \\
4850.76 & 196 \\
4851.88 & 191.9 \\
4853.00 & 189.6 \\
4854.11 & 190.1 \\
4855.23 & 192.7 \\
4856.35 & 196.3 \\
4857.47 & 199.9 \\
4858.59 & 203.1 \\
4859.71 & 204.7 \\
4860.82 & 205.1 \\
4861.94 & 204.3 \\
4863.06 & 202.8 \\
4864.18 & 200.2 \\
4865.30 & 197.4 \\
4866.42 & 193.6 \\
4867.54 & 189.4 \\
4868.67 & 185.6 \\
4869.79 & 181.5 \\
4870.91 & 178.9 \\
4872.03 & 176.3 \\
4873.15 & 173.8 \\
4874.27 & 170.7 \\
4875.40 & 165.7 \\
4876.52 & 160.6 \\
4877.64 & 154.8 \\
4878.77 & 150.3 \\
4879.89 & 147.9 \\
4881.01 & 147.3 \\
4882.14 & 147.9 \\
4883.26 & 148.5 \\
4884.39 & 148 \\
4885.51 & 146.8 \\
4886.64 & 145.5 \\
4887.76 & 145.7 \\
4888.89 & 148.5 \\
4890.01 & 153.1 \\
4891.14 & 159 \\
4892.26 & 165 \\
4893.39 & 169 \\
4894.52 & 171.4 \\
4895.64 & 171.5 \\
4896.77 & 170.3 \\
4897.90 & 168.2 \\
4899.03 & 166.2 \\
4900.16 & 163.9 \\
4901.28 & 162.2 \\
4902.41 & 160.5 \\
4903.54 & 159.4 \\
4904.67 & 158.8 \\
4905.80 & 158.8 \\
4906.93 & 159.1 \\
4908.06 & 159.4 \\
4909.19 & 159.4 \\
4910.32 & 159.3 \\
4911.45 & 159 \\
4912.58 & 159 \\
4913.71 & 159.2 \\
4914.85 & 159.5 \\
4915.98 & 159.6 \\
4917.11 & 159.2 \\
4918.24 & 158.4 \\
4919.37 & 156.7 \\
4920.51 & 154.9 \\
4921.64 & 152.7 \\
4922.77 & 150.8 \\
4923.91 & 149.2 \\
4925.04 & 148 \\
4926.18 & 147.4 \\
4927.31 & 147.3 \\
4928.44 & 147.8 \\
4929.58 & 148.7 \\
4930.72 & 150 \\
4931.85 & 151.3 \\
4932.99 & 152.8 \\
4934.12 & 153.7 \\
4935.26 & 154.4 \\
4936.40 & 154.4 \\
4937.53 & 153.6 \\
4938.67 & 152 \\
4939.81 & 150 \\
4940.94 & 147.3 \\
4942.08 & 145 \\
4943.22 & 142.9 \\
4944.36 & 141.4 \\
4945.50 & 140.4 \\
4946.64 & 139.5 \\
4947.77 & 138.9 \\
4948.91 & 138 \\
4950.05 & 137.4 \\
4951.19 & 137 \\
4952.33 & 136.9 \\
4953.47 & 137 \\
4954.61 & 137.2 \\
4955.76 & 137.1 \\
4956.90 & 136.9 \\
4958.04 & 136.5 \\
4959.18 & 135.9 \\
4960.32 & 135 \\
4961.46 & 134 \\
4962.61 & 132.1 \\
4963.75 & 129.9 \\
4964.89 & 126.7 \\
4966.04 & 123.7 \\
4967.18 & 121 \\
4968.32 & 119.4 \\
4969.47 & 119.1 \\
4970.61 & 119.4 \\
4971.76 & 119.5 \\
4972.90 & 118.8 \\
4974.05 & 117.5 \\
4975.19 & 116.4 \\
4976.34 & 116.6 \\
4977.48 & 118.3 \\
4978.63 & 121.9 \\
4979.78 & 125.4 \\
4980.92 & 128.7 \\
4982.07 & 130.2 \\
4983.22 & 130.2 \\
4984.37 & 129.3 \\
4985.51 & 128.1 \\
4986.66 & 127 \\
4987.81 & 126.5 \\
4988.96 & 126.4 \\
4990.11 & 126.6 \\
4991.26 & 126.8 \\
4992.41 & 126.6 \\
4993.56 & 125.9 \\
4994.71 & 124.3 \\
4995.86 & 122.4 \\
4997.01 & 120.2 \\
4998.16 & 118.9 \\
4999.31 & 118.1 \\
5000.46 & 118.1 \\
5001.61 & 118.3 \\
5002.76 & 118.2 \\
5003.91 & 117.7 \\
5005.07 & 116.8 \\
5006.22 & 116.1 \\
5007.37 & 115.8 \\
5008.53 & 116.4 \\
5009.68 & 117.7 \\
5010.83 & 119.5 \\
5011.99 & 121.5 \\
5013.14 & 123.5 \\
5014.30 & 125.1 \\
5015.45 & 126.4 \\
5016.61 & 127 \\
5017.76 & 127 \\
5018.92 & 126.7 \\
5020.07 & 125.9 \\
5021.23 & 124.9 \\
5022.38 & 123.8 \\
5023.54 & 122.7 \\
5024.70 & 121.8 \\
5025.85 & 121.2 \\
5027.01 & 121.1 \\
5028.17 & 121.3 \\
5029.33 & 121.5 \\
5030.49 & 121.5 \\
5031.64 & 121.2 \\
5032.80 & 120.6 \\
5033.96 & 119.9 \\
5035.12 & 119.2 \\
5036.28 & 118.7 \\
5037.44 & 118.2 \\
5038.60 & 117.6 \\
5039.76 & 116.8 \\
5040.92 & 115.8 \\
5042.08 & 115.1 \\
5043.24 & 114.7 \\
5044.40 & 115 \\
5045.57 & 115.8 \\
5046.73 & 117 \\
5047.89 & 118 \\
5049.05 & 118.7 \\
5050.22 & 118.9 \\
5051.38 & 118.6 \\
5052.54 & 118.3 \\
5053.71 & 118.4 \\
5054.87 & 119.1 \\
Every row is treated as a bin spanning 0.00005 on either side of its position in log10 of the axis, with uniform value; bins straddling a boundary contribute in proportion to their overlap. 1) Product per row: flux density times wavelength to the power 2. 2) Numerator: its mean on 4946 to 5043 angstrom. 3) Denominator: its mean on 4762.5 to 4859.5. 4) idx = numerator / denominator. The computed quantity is 0.60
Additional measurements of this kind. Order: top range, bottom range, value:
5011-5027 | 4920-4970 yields 0.90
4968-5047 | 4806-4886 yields 0.65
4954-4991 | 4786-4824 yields 0.64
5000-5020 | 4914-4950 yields 0.83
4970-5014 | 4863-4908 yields 0.77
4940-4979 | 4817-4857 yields 0.65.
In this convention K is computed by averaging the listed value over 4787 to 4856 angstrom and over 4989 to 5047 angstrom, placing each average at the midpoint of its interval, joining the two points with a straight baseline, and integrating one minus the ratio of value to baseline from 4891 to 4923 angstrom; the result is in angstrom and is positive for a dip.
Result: 2.1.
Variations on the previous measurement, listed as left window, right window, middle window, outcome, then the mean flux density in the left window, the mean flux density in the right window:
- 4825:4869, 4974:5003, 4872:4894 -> 3.7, 209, 124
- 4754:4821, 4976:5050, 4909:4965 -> 4.2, 231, 122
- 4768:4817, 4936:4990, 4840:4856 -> -0.7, 234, 132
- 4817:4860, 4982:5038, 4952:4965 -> 1.3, 212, 122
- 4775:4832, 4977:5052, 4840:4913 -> 3.9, 223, 122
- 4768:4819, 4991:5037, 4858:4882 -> 1.8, 233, 121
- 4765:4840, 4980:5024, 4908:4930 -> 1.6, 228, 123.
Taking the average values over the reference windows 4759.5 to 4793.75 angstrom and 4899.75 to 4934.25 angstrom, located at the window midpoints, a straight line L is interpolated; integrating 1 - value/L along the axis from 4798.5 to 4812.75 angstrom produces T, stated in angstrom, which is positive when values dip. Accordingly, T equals 1.3 angstrom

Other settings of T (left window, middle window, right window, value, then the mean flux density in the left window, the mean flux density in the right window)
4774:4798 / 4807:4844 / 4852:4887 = -0.1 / 245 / 178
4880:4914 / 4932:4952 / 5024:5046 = -0.1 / 158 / 119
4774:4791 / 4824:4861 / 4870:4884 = -3.4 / 253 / 161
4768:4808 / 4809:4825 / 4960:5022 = 1.2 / 241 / 123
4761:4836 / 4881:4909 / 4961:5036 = 2.8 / 226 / 123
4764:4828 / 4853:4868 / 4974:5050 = -0.1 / 230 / 121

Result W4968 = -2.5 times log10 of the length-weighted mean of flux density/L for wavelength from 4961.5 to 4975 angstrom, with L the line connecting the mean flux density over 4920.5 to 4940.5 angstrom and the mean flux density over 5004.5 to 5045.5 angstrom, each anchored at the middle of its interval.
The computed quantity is 0.13 mag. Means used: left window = 151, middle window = 123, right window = 120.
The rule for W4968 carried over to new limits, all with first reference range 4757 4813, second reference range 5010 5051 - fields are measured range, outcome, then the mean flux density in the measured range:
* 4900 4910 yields 0.11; 160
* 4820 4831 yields 0.00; 214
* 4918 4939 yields 0.10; 152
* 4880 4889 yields 0.26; 147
